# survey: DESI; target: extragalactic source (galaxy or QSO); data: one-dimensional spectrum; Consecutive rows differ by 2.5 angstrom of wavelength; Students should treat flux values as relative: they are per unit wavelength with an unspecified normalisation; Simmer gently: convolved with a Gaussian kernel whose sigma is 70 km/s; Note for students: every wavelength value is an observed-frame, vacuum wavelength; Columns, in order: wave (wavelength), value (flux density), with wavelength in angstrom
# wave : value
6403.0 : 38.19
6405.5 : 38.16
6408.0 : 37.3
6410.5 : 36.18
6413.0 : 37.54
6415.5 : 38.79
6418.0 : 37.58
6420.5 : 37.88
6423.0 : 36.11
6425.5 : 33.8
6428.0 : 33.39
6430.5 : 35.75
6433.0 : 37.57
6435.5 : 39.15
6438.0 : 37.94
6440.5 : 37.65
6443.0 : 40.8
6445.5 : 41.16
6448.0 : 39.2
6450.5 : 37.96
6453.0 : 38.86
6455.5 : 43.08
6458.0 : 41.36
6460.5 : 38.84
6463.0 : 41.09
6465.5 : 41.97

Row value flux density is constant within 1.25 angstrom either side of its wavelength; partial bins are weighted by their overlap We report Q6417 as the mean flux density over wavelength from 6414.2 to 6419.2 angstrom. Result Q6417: 38.2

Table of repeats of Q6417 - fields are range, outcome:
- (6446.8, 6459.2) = 40.1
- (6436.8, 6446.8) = 39.4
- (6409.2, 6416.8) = 37.5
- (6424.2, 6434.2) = 35.1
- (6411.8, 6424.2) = 37.6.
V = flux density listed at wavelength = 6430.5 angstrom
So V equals 35.75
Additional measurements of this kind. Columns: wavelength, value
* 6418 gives 37.58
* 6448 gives 39.2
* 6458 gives 41.36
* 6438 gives 37.94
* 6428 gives 33.39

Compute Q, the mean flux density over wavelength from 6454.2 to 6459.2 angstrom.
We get 42.2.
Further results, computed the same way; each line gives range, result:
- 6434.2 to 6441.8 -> 38.3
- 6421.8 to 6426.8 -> 34.9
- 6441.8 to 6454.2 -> 39.6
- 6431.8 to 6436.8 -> 38.4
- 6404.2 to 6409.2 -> 37.7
